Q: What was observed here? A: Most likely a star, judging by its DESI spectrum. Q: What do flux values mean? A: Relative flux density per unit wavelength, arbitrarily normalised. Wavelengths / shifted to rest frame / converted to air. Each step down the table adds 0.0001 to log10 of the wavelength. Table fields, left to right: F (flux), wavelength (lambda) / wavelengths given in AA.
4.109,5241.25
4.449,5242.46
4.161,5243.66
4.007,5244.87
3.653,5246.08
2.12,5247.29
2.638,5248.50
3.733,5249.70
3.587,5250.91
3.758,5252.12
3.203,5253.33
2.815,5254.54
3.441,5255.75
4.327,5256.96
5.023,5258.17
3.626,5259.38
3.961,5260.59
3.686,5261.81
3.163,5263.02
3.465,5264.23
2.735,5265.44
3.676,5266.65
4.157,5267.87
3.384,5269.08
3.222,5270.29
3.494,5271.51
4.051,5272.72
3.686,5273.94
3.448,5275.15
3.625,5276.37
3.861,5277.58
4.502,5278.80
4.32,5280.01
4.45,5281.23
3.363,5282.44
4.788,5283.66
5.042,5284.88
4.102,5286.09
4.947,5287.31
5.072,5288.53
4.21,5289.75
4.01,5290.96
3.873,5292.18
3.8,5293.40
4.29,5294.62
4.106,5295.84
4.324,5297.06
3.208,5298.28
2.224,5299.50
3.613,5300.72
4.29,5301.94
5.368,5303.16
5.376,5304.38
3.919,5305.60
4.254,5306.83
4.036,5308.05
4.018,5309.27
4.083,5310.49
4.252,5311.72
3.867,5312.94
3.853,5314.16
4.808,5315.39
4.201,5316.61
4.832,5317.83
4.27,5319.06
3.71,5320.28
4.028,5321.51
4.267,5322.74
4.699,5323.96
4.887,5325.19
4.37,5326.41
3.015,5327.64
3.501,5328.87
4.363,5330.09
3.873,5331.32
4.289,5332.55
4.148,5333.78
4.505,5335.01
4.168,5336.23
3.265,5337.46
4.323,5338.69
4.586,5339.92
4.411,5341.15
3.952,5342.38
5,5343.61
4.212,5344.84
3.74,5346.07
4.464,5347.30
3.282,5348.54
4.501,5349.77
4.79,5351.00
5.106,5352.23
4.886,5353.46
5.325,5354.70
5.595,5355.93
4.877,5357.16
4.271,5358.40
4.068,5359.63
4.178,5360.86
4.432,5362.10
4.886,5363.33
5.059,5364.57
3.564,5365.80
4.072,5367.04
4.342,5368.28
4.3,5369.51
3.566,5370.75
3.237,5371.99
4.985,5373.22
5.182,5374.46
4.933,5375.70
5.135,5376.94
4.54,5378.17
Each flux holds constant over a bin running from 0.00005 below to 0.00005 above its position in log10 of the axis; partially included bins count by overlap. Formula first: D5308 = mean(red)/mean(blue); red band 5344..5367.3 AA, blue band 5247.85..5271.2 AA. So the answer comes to 1.3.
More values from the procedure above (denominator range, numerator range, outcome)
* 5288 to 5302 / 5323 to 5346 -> 1.07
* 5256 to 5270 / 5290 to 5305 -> 1.09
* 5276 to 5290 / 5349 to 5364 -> 1.08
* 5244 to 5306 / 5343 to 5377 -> 1.16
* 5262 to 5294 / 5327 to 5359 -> 1.10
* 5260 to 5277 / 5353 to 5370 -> 1.28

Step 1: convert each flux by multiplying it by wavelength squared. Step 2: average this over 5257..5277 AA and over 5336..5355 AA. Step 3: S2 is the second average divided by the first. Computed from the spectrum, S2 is 1.23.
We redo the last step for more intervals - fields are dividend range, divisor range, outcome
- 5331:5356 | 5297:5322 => 1.08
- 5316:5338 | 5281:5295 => 0.97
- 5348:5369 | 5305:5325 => 1.10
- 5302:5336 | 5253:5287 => 1.13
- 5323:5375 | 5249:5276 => 1.24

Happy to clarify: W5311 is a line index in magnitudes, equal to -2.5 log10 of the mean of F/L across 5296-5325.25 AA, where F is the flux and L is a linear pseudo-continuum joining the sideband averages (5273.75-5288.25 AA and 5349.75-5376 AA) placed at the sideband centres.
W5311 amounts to 0.04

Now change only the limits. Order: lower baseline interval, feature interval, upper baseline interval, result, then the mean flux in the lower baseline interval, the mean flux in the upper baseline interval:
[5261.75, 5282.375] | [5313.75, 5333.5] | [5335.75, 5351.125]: -0.036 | 3.69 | 4.19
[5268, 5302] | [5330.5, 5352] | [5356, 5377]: 0.016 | 3.97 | 4.43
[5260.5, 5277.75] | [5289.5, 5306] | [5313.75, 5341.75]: -0.048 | 3.55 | 4.19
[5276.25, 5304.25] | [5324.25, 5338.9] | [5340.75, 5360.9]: 0.089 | 4.18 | 4.52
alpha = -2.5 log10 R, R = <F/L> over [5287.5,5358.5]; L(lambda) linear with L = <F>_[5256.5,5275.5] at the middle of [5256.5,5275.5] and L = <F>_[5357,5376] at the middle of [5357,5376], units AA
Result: -0.05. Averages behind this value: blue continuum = 3.69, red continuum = 4.35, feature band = 4.26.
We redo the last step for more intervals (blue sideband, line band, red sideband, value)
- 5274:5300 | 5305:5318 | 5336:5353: 0.00 mag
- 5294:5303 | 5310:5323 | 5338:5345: -0.04 mag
